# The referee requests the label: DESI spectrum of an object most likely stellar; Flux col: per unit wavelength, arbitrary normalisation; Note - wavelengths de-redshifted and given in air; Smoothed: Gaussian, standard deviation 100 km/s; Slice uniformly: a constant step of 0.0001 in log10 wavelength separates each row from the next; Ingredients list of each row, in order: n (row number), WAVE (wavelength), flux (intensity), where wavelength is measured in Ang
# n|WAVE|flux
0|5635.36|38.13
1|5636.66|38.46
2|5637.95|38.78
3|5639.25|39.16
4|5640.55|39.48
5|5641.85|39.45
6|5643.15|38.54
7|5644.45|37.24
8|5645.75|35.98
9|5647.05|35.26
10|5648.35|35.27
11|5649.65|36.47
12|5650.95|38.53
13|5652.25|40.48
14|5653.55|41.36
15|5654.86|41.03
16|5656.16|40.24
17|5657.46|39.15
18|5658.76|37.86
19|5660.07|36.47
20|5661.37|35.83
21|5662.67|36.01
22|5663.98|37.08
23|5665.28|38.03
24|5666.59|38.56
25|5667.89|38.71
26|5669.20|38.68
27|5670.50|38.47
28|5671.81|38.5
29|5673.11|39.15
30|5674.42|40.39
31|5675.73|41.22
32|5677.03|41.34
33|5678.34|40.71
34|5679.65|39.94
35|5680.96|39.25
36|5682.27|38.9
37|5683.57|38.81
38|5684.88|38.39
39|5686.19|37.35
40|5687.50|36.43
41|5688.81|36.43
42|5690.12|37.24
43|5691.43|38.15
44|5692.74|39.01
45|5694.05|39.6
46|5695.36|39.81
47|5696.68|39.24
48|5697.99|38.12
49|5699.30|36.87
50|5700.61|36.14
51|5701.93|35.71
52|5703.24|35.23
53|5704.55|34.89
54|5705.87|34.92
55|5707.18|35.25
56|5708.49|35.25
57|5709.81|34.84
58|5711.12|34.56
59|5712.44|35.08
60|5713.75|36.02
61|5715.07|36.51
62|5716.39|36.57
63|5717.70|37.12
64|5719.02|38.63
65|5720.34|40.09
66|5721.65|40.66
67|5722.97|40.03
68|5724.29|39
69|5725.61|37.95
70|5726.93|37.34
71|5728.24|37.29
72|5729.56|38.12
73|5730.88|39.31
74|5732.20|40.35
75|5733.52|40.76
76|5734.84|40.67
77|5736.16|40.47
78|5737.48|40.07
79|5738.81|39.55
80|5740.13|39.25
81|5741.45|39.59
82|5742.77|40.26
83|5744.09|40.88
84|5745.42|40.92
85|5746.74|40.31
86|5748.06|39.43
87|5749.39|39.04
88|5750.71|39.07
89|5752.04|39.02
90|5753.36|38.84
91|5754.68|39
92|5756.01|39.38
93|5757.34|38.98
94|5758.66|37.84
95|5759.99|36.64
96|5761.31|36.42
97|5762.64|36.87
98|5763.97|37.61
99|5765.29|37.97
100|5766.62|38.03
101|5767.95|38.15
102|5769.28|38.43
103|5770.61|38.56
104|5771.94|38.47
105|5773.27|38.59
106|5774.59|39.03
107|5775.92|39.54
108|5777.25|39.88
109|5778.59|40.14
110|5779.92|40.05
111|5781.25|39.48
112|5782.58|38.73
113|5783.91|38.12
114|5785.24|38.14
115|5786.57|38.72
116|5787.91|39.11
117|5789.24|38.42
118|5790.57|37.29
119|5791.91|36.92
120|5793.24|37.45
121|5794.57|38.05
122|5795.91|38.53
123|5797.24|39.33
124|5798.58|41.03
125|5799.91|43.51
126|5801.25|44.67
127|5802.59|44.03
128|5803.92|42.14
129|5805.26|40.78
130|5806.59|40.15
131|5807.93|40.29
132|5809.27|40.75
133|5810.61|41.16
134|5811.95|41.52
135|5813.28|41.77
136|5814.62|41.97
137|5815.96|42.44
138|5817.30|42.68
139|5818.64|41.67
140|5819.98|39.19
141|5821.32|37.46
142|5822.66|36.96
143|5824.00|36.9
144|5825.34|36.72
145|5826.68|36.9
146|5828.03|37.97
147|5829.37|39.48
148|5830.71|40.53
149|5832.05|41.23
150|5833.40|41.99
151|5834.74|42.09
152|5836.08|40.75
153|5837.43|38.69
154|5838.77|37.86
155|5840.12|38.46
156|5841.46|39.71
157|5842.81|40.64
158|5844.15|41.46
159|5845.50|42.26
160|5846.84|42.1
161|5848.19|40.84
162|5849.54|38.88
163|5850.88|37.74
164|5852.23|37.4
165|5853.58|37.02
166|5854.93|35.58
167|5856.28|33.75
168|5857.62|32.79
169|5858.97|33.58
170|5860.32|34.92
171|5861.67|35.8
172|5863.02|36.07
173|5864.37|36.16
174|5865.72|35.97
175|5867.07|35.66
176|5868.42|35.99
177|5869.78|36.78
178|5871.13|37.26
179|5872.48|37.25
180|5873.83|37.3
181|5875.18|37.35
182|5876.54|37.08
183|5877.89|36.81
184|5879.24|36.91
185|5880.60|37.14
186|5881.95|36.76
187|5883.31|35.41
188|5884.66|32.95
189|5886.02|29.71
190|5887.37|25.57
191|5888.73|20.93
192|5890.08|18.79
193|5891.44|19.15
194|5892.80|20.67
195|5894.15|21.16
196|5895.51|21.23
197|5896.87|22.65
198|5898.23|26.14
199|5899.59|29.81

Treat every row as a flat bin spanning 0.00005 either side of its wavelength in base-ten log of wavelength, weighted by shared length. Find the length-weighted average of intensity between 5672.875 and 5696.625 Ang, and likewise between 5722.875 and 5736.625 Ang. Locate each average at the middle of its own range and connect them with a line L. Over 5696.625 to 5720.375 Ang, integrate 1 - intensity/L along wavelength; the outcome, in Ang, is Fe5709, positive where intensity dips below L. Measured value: 1.8 Ang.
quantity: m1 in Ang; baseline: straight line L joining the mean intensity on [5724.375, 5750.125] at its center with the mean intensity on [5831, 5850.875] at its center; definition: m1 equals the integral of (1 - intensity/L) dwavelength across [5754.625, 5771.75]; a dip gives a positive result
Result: 0.77 Ang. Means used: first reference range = 39.5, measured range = 37.9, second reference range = 40.4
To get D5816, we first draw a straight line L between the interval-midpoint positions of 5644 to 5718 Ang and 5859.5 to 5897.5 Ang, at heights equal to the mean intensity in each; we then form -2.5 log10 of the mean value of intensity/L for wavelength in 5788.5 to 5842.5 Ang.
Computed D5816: -0.19 mag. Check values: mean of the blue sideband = 37.7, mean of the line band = 40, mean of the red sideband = 31.8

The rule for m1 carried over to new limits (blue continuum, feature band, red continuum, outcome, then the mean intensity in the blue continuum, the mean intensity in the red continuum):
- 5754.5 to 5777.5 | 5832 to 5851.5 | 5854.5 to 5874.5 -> -2.2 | 38.3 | 35.7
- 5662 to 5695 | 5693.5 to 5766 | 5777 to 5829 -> 1.8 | 38.7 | 39.8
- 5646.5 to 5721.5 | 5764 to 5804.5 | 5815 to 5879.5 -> -1.4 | 37.8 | 38.2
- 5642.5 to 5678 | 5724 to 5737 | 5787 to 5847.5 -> 0.0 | 38.4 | 40.1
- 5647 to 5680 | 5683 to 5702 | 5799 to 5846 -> 0.6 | 38.7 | 40.5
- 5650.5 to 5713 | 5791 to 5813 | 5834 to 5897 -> -3.0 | 38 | 34.6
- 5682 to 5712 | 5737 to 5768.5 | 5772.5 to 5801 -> -0.5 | 37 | 39.1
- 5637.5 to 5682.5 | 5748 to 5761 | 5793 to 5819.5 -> 0.5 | 38.6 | 41.2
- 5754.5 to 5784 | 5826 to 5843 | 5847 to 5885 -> -1.2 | 38.5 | 36.4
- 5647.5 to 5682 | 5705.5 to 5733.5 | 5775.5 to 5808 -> 1.2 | 38.8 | 39.8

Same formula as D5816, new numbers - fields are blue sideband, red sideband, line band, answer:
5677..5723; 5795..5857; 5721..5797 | -0.007 mag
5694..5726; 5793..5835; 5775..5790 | 0.007 mag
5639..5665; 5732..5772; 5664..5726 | 0.016 mag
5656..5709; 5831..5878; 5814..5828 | -0.036 mag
